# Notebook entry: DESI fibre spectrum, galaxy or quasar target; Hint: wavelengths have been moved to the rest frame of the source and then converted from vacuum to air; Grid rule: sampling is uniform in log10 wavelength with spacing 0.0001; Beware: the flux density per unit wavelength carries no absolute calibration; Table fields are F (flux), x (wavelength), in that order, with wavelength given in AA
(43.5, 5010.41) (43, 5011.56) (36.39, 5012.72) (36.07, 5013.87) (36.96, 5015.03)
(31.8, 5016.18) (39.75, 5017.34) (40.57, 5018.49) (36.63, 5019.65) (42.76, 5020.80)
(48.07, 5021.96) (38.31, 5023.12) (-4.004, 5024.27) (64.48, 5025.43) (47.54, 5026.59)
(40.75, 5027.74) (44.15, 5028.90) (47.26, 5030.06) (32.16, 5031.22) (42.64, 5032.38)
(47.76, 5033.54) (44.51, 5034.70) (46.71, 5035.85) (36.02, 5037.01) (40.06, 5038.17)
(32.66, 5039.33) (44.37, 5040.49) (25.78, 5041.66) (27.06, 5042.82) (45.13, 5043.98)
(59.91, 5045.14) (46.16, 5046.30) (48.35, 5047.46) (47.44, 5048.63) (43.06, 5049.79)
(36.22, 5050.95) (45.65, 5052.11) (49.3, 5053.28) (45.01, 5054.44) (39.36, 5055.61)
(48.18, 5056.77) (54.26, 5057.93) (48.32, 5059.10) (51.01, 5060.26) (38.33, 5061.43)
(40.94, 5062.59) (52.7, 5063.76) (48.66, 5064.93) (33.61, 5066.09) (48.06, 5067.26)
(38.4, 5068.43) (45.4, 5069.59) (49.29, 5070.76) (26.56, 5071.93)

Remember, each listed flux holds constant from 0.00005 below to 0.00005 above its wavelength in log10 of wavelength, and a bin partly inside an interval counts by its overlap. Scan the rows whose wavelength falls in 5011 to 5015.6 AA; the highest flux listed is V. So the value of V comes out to 43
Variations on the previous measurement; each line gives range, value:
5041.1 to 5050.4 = 59.91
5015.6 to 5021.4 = 42.76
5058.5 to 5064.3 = 52.7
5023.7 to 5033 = 64.48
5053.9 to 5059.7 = 54.26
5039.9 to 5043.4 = 44.37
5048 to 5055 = 49.3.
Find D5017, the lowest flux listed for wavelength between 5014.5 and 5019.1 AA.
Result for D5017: 31.8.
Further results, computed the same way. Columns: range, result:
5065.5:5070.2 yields 33.61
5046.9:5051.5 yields 36.22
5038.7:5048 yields 25.78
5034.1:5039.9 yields 32.66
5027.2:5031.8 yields 32.16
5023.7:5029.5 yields -4.004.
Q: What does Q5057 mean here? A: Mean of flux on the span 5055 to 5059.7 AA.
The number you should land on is 47.6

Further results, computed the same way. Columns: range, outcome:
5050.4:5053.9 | 43.8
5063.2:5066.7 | 44.9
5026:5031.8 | 42.4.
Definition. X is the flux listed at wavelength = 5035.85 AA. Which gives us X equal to 46.71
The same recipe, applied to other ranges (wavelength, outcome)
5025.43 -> 64.48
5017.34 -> 39.75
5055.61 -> 39.36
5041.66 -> 25.78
